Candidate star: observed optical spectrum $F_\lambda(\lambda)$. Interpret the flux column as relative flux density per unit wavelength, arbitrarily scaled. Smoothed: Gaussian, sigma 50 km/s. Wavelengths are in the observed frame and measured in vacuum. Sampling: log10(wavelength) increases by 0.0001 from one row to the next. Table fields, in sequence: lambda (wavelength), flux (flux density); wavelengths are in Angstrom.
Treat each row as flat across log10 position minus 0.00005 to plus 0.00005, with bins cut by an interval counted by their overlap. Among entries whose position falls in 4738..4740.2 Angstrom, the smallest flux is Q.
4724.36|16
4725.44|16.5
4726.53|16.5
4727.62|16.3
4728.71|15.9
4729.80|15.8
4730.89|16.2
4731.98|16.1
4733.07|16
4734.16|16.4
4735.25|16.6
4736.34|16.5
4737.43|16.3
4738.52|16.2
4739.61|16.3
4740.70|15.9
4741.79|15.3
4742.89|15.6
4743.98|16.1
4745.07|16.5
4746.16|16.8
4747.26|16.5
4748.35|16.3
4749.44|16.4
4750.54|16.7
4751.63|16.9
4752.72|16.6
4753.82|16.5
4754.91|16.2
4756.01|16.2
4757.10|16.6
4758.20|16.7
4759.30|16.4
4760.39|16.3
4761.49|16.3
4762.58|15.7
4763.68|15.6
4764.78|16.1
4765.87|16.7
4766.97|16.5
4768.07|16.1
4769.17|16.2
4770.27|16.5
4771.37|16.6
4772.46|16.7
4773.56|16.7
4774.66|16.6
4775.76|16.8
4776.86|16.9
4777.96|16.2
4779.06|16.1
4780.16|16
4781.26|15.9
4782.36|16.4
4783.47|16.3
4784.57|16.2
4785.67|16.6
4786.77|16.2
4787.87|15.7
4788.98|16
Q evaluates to 16.2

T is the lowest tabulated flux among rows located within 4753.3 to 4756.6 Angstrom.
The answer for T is 16.2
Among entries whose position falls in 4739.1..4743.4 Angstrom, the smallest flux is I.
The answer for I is 15.3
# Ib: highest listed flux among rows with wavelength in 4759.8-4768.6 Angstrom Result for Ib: 16.7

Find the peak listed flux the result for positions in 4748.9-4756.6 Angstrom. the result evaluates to 16.9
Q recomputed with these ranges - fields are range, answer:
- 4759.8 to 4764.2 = 15.6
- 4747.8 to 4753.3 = 16.3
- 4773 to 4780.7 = 16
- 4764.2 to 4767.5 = 16.1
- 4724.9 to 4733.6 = 15.8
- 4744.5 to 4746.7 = 16.5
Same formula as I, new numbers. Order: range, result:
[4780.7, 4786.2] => 15.9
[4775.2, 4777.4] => 16.8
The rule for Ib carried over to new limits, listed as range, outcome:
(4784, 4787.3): 16.6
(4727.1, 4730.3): 16.3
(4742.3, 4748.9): 16.8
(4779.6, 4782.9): 16.4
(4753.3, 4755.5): 16.5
